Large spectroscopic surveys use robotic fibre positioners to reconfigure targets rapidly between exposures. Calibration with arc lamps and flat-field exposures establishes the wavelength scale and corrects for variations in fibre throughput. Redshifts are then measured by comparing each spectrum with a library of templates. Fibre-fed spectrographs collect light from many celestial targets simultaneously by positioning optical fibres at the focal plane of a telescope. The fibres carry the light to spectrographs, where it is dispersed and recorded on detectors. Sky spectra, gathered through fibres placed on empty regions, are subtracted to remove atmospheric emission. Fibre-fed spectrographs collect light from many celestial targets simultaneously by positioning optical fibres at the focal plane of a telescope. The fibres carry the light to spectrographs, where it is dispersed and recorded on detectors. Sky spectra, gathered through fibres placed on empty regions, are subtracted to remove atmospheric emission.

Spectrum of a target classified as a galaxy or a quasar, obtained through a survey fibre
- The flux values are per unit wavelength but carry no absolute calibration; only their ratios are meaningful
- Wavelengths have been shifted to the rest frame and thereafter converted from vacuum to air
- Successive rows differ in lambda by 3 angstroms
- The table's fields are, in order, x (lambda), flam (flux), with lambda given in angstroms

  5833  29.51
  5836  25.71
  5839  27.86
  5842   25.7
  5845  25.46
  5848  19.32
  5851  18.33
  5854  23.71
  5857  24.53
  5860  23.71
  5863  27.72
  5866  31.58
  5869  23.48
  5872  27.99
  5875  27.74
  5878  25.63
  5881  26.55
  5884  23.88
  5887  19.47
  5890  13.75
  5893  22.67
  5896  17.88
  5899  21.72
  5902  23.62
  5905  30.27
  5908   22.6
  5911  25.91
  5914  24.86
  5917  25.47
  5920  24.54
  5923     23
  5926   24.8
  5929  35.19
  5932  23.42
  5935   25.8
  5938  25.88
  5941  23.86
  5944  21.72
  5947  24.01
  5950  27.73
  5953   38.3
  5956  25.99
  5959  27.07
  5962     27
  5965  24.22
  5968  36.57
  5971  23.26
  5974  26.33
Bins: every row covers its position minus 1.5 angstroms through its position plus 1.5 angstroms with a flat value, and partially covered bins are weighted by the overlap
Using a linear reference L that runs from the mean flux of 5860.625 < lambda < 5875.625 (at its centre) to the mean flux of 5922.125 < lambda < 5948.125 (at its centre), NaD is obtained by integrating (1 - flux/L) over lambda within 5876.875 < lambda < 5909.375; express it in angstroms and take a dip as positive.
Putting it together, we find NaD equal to 5.07 angstroms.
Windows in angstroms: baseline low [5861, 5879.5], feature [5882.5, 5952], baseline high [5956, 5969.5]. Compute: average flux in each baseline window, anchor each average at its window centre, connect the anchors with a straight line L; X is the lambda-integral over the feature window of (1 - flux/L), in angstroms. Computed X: 9.37 angstroms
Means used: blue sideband 27.3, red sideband 28.4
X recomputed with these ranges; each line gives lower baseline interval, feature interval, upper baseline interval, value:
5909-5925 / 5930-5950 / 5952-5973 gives 1.50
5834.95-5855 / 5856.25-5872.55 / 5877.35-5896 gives -2.77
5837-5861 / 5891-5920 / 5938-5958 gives 1.98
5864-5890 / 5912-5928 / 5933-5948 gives -0.25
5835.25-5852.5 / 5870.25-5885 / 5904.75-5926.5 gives -1.31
